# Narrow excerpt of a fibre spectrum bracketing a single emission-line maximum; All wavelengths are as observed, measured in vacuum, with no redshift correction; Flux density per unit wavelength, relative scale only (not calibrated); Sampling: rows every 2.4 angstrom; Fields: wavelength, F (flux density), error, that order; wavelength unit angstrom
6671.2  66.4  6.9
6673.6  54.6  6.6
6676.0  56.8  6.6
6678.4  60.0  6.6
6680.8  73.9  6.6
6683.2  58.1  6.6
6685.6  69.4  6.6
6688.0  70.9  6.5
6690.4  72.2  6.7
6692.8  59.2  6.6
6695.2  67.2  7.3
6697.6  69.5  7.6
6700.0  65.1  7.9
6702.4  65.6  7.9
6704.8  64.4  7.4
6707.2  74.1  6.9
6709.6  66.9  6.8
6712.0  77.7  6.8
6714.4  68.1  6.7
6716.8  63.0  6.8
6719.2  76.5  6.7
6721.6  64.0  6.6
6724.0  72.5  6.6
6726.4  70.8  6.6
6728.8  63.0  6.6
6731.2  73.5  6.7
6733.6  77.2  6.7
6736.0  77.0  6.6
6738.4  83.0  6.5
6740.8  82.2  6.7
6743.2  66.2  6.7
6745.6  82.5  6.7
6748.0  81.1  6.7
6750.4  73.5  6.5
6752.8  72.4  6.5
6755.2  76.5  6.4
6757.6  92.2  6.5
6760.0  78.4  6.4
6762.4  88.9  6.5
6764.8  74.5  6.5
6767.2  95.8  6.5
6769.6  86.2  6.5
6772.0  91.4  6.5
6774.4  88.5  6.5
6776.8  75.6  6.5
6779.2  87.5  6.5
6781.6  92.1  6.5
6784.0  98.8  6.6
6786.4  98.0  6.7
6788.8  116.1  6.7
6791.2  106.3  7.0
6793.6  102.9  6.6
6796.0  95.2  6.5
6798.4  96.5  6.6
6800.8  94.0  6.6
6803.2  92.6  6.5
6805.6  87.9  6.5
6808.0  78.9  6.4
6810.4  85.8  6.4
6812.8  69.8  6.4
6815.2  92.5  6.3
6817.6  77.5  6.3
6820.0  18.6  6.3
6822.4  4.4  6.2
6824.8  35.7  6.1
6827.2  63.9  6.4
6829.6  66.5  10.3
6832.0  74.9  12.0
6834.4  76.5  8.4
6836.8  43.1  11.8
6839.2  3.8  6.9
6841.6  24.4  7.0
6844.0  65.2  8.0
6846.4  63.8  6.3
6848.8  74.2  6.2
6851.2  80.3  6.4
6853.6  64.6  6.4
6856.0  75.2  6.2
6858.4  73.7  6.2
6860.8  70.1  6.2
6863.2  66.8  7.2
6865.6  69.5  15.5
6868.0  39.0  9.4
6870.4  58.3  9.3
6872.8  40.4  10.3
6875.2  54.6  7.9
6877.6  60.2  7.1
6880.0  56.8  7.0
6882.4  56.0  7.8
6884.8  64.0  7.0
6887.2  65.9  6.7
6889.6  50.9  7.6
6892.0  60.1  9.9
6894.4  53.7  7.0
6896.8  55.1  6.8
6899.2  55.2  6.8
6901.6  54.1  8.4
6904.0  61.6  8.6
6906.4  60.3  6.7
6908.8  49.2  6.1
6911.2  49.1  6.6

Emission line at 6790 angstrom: C III]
